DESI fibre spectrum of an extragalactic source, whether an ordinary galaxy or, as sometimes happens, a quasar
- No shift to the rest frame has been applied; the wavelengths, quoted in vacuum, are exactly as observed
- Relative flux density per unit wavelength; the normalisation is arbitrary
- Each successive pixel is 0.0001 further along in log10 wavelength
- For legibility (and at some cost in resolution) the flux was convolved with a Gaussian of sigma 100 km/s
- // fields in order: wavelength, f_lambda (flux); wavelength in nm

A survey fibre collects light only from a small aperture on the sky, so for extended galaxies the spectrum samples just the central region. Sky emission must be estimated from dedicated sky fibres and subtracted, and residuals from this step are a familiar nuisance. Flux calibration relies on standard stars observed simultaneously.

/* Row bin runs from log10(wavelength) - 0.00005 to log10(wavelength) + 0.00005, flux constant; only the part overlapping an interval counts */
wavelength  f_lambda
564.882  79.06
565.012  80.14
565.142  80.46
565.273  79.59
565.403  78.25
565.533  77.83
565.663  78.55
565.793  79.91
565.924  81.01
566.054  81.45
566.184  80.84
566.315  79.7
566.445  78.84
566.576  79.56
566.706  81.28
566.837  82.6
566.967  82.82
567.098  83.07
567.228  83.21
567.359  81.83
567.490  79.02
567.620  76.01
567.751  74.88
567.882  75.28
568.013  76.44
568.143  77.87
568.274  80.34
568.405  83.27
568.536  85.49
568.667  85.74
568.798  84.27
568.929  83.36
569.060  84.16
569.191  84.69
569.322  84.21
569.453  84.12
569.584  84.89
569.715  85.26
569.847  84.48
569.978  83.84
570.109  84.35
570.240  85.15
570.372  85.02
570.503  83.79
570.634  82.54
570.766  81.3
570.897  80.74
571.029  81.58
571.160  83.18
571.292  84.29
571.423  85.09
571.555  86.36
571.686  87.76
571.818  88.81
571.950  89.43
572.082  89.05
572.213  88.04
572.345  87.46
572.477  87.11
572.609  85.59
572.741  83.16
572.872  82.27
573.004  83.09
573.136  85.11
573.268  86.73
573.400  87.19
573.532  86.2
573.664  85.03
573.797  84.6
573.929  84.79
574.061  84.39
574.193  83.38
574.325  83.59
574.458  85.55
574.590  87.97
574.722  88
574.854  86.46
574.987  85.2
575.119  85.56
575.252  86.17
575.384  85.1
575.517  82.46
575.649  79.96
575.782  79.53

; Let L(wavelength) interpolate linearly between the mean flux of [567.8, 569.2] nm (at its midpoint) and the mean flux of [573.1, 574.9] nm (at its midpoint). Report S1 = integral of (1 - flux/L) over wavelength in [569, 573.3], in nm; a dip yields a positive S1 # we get -0.07 nm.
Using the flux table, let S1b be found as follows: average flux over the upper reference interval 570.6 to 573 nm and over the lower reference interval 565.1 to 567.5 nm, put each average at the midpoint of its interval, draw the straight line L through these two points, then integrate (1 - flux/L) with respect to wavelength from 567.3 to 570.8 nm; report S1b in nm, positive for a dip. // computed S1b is 0.024 nm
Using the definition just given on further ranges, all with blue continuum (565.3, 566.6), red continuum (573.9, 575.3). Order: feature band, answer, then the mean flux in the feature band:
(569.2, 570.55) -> -0.04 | 84.5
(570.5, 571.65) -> 0.00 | 83.3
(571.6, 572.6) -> -0.05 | 88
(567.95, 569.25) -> -0.02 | 82.6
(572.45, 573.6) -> -0.01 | 85.1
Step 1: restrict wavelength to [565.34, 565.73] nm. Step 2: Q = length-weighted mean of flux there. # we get 78.4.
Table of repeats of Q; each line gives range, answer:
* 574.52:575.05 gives 87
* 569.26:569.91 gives 84.5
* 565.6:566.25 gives 80.3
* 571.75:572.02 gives 88.8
